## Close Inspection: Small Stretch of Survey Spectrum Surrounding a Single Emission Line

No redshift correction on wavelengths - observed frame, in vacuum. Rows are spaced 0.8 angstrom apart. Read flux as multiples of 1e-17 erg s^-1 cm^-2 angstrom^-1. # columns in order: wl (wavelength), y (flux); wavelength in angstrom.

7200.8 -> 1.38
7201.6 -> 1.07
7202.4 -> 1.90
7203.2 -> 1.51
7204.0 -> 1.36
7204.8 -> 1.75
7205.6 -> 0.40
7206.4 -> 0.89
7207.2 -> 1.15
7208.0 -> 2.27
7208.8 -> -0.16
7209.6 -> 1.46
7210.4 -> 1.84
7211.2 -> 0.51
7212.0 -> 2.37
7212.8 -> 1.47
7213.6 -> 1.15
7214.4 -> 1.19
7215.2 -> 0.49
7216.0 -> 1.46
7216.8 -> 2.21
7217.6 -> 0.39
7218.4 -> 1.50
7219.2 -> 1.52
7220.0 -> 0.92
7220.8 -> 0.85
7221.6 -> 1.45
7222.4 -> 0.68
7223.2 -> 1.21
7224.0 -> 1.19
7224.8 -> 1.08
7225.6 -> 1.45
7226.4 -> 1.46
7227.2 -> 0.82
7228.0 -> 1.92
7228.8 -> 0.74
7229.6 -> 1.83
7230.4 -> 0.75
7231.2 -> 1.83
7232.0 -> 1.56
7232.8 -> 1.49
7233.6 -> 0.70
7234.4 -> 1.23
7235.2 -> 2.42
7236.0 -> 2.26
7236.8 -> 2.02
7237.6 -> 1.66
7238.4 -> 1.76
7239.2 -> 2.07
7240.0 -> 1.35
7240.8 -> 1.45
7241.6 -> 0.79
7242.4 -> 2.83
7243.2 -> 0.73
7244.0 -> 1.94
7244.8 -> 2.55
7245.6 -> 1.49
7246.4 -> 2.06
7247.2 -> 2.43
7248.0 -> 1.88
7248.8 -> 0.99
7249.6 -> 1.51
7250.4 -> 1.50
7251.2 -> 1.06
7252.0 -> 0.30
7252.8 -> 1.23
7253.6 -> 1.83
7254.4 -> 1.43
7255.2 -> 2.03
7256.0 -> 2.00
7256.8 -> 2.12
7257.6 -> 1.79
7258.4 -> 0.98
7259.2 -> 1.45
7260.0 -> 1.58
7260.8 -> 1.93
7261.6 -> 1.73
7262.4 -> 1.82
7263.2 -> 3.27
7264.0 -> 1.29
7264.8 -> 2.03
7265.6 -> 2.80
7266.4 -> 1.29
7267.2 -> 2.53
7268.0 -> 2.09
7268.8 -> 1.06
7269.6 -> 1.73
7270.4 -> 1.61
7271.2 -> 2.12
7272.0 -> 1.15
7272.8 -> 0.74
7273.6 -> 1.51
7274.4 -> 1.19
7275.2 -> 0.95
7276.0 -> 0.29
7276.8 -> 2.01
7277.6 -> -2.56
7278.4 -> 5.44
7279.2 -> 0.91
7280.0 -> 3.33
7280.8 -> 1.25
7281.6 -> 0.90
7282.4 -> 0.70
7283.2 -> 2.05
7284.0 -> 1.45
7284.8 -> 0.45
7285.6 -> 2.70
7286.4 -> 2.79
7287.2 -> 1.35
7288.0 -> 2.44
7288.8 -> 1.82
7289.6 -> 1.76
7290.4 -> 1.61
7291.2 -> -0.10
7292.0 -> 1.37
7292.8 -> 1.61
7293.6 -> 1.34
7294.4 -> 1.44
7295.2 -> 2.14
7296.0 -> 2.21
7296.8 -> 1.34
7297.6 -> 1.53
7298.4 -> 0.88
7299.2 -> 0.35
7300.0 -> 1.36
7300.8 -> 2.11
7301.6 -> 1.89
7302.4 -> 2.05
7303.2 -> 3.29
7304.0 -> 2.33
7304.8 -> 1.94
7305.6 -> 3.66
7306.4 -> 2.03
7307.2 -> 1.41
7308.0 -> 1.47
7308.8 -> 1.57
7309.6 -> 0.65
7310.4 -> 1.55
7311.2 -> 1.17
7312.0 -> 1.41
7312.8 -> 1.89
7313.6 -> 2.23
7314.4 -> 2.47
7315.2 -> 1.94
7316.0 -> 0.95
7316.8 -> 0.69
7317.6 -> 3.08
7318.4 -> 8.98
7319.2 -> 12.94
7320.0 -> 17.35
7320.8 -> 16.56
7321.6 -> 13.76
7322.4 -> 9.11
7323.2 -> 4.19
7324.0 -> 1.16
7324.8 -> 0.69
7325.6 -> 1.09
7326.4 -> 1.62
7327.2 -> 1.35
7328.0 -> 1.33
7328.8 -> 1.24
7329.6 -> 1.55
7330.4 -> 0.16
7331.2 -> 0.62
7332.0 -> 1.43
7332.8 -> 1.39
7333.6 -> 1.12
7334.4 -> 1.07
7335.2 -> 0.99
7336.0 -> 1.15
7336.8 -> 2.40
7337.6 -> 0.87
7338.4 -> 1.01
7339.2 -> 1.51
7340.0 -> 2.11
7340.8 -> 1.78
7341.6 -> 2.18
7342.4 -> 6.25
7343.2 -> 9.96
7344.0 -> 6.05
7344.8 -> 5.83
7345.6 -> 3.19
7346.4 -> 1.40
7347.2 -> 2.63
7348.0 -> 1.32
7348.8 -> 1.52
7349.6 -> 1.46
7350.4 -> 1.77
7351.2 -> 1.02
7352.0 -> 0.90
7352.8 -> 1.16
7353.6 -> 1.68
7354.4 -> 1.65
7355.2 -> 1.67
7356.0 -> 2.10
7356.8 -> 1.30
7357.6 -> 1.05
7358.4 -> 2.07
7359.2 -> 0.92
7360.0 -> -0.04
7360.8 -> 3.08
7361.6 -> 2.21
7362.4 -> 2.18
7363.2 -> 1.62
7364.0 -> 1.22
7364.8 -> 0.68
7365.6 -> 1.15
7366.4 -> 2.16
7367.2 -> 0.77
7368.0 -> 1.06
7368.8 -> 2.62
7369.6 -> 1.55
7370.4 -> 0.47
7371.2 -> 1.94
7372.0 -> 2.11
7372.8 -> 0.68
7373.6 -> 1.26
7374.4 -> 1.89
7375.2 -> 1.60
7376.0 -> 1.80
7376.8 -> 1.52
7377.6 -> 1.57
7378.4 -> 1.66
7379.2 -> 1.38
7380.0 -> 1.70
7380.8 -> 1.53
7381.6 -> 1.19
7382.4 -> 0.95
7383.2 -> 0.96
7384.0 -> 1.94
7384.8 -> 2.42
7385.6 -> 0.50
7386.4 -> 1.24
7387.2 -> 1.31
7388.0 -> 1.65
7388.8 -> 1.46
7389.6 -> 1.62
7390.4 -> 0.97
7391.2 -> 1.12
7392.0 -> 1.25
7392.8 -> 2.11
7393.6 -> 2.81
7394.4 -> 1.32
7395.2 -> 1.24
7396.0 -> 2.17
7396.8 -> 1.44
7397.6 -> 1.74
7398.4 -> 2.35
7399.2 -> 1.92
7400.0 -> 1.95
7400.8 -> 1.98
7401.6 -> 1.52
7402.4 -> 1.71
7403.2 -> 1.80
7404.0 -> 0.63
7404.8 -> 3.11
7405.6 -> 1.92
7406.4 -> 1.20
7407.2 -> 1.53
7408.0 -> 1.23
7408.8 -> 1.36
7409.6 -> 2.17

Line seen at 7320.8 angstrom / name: Halpha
